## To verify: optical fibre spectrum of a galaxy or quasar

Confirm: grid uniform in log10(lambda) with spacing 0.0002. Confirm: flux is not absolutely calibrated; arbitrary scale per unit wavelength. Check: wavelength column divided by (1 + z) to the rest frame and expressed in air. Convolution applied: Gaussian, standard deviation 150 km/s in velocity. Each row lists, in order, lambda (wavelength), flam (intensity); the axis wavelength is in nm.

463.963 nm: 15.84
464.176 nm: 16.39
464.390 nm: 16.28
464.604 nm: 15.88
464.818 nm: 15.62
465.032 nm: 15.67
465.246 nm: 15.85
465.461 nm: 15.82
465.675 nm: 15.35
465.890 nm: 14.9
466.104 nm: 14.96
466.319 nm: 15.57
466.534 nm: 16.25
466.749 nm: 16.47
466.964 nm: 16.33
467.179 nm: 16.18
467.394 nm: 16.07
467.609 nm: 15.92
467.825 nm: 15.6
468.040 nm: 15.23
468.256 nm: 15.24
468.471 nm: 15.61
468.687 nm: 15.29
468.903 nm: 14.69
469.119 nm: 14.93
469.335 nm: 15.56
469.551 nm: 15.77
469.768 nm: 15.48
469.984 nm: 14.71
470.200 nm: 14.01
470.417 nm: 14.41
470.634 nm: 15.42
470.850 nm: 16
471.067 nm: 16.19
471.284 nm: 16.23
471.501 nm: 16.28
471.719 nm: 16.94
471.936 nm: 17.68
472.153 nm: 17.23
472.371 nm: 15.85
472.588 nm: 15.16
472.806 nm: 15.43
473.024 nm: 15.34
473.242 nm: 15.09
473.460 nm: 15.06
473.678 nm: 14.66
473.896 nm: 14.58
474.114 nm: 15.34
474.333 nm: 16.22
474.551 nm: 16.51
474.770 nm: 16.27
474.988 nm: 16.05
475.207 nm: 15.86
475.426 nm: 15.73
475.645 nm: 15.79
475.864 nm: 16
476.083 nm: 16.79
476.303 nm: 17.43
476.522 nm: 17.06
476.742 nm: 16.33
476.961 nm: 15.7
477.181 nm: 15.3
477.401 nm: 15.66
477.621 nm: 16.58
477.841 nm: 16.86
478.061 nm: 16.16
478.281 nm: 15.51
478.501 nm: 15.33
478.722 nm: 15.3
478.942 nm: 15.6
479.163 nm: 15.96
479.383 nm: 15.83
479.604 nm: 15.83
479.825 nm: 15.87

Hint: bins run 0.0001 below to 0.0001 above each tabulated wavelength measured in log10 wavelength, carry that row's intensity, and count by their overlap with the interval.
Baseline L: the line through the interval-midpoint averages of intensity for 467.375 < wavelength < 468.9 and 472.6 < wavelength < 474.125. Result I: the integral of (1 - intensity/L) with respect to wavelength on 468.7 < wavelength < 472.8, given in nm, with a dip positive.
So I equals -0.11 nm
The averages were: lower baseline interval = 15.5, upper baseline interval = 15.1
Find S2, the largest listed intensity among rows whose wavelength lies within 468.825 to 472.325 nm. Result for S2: 17.68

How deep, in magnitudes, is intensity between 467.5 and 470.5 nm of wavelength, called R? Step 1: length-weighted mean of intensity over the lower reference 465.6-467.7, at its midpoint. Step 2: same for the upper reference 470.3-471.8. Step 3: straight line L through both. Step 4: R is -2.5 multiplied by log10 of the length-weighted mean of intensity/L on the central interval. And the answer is 0.05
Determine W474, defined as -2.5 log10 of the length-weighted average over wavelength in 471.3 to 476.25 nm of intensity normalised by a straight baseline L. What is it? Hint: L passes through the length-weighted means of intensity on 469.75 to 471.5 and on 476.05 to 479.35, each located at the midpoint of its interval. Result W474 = -0.02 mag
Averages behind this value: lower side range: 15.4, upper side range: 16.1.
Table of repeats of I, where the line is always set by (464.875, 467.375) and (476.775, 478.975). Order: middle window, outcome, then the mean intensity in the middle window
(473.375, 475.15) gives 0.02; 15.6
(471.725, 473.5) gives -0.02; 15.9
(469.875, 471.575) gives 0.04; 15.4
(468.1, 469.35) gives 0.05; 15.2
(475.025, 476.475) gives -0.04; 16.3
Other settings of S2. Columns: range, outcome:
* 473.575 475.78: 16.51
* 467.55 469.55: 15.92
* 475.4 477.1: 17.43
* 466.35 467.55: 16.47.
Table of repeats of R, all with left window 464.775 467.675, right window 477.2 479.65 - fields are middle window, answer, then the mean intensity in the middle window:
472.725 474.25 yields 0.05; 15.1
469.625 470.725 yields 0.07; 14.8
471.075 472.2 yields -0.06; 16.8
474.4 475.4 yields -0.02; 16.1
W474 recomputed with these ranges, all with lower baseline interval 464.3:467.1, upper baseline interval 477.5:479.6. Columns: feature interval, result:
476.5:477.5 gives 0.00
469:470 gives 0.03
